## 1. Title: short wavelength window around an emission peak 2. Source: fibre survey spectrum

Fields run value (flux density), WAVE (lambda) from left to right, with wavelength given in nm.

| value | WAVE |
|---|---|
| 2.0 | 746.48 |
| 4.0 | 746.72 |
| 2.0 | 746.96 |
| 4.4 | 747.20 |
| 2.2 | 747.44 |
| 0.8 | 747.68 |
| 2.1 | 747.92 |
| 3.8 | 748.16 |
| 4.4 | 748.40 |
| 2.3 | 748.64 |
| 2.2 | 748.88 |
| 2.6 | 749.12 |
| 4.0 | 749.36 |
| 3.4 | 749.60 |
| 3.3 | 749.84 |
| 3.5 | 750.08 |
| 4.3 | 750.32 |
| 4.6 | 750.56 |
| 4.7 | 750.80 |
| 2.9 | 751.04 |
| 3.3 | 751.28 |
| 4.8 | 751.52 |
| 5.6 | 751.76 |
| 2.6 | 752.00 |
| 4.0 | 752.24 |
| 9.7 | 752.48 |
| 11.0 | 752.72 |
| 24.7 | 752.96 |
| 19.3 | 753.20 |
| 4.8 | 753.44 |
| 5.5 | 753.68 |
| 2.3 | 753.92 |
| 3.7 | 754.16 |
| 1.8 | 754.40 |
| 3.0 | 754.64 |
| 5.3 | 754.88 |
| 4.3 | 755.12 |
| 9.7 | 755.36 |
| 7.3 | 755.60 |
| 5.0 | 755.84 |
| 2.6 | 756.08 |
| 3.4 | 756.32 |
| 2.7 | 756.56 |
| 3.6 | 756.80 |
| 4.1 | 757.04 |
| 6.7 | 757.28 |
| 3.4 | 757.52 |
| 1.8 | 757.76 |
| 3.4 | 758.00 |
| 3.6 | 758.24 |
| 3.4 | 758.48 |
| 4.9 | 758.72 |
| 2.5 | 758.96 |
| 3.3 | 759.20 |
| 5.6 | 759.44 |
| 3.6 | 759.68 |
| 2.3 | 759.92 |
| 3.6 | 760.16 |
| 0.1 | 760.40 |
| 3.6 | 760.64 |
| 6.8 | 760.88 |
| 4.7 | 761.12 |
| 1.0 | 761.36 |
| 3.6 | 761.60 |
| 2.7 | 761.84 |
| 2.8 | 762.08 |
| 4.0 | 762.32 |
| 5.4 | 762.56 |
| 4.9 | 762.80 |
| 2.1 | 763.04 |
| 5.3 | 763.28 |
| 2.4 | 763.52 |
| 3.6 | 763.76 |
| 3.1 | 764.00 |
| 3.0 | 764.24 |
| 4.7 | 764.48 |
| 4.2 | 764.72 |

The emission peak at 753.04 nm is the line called Halpha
